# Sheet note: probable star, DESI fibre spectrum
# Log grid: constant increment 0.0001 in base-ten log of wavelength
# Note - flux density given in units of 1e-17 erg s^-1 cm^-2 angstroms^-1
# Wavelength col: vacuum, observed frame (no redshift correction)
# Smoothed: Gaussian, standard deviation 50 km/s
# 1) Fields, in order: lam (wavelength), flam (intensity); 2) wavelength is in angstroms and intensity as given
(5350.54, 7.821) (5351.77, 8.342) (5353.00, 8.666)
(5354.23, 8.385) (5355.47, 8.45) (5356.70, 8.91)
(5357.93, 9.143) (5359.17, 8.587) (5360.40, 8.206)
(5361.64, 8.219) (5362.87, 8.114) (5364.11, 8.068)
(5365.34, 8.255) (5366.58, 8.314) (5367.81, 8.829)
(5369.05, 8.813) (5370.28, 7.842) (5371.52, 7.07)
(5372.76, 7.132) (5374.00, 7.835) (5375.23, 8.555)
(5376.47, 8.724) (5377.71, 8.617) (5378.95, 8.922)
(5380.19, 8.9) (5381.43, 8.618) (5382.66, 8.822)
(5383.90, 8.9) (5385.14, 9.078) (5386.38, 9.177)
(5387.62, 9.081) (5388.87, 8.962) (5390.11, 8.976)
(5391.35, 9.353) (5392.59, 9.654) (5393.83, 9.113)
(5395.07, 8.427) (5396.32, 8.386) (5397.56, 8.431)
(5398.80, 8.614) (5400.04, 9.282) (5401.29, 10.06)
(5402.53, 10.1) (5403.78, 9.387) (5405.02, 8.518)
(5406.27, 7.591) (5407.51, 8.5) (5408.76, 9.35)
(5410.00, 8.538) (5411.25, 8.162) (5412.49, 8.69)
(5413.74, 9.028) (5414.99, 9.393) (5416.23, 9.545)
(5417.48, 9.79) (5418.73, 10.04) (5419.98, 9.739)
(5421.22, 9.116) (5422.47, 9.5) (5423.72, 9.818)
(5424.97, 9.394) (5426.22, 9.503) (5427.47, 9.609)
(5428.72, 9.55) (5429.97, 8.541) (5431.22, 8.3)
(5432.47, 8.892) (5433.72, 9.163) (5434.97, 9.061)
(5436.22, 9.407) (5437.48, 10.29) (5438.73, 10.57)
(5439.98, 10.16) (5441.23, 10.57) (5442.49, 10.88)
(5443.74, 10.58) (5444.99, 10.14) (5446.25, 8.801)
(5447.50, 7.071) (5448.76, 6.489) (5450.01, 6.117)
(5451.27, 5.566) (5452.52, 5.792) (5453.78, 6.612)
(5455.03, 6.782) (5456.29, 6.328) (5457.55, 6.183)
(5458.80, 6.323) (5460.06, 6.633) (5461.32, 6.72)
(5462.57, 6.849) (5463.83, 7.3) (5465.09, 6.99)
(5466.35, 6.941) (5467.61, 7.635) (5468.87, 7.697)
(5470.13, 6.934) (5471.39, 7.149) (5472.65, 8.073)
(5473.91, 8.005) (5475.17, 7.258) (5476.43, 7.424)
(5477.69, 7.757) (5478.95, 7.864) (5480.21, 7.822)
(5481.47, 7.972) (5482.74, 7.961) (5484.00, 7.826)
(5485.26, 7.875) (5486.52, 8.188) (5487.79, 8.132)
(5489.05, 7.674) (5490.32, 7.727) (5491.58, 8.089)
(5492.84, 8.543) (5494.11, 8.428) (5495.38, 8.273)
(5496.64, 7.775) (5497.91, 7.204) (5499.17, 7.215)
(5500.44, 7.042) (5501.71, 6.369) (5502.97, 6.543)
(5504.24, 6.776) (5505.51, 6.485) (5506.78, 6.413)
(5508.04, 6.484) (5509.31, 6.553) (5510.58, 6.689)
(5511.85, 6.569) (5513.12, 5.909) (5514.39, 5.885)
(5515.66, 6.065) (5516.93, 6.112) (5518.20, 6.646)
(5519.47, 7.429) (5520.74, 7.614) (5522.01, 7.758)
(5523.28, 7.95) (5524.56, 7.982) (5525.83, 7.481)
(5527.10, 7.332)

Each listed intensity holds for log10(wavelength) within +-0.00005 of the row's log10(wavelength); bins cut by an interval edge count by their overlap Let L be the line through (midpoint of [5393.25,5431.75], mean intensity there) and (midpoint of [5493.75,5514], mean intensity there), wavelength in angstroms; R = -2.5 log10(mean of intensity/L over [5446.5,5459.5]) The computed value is 0.26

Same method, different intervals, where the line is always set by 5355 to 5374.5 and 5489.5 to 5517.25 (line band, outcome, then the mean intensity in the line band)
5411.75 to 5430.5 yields -0.22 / 9.41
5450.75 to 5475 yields 0.07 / 6.88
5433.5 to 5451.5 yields -0.20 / 9.06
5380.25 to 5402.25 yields -0.13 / 9.01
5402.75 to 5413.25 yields -0.11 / 8.65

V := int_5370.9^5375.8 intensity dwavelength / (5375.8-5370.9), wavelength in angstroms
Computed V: 7.64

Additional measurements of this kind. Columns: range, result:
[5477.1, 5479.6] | 7.82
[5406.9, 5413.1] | 8.65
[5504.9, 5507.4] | 6.44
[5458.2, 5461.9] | 6.55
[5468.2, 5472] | 7.26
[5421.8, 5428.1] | 9.55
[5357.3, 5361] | 8.65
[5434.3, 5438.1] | 9.57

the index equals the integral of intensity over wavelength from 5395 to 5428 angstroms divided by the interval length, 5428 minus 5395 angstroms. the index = 9.14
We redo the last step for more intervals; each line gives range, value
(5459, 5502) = 7.57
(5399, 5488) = 8.36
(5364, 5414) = 8.7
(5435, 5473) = 7.8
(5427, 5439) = 9.3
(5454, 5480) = 7.15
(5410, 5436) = 9.23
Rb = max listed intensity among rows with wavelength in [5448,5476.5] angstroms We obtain 8.073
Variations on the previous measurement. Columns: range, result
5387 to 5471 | 10.88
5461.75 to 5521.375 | 8.543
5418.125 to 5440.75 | 10.57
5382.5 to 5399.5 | 9.654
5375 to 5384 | 8.922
